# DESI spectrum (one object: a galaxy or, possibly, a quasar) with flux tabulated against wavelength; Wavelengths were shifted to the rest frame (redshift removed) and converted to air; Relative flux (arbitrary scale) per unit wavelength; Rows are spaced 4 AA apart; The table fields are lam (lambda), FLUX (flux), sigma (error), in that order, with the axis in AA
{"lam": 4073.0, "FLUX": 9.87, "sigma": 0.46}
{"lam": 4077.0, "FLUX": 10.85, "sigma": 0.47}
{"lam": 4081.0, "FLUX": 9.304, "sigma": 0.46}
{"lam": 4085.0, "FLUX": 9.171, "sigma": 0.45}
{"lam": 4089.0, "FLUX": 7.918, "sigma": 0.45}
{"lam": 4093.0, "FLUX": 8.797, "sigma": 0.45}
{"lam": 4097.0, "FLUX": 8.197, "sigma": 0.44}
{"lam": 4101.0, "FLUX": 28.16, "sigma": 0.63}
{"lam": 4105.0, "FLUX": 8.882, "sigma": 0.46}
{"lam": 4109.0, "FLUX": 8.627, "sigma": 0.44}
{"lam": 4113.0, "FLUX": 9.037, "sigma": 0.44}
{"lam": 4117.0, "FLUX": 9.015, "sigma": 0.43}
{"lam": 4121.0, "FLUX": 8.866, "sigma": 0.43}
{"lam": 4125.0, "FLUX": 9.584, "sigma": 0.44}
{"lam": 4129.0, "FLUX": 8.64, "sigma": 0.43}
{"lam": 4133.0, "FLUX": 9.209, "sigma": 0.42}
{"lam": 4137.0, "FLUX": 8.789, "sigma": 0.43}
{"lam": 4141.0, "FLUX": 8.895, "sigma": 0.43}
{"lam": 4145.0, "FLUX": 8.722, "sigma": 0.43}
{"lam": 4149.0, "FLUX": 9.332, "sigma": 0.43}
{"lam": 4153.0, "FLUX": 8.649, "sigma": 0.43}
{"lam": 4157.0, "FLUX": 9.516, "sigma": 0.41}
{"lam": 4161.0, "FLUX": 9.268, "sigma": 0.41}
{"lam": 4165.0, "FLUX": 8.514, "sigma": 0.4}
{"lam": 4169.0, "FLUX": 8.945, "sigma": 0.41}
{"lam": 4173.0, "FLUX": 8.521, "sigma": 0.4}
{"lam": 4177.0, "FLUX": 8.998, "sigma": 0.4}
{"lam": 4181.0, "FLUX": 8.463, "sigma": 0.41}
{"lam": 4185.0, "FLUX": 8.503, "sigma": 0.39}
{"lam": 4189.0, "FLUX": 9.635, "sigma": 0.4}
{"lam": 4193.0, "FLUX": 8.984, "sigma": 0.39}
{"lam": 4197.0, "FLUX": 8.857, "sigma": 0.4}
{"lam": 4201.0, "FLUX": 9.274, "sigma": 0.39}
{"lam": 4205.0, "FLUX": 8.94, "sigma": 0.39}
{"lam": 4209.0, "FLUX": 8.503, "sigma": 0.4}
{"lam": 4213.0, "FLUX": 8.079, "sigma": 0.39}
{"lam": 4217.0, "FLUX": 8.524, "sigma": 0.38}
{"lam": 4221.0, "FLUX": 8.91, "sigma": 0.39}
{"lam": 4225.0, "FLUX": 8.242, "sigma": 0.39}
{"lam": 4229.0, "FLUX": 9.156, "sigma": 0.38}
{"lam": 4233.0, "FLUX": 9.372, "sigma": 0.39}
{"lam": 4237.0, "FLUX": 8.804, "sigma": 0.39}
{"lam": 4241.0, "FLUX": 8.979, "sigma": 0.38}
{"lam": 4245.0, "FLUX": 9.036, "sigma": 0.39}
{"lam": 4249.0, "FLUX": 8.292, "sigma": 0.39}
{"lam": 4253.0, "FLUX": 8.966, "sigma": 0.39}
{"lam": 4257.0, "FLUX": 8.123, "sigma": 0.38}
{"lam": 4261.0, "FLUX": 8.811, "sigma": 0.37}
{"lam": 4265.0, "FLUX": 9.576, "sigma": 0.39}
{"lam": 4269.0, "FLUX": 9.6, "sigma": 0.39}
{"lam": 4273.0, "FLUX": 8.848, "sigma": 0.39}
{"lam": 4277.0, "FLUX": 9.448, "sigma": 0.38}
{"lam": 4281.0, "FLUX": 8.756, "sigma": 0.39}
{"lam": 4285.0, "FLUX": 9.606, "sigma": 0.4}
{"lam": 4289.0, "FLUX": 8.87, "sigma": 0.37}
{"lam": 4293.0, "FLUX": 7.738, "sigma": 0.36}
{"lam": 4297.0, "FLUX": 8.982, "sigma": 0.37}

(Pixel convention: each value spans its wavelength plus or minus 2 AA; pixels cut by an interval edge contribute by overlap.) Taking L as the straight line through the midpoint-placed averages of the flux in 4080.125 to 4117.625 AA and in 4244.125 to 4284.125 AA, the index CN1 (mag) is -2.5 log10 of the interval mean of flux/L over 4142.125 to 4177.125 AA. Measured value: 0.14 mag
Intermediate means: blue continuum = 10.8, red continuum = 8.96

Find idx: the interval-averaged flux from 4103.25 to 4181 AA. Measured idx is 8.94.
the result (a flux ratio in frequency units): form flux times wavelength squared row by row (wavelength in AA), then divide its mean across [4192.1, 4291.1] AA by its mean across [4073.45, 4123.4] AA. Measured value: 0.9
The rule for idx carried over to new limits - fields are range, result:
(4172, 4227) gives 8.75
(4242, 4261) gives 8.65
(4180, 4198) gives 8.91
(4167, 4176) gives 8.76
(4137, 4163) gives 9.04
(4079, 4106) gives 11.6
